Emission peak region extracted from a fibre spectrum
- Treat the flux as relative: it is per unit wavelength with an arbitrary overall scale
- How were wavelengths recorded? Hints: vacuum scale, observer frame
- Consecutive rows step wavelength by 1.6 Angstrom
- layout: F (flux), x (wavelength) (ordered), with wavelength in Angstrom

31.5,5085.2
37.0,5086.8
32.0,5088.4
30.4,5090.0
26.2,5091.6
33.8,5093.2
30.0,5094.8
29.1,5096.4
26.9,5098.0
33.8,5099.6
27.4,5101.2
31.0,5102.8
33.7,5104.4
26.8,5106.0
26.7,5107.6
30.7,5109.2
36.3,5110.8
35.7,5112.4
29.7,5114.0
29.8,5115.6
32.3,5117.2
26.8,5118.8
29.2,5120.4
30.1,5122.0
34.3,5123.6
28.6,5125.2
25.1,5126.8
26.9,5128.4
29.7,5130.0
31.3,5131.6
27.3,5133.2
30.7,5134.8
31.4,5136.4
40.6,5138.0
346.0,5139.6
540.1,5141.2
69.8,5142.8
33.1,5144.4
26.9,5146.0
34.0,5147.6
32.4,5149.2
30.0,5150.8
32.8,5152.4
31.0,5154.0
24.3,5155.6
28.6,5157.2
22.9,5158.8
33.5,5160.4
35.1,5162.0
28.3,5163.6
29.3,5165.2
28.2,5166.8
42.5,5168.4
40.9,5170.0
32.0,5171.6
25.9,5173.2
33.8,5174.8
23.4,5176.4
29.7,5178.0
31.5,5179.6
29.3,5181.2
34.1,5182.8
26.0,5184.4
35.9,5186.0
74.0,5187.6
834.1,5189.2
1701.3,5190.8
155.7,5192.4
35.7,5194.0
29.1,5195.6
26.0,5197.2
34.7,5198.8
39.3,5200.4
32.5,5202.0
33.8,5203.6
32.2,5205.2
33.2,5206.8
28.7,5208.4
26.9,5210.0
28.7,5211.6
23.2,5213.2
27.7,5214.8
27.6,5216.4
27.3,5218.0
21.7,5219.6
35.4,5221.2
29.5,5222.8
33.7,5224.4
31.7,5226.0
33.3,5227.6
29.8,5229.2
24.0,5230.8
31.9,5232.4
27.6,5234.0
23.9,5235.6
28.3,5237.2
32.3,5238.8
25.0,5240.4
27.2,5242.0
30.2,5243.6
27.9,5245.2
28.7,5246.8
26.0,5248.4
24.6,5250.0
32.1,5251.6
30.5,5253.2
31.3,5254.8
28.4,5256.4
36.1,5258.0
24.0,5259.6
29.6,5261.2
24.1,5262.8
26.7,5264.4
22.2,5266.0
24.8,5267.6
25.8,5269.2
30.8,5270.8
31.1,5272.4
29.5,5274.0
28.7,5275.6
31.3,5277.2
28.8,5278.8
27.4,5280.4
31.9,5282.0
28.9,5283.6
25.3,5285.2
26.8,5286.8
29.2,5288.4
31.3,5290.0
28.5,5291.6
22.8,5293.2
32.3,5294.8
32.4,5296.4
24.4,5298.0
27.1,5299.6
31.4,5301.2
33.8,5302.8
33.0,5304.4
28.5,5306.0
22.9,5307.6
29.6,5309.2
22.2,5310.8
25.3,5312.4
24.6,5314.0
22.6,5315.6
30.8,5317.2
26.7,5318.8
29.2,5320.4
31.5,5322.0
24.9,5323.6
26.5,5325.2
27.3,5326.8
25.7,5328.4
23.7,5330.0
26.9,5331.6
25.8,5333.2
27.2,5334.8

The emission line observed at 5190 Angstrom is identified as [O III]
